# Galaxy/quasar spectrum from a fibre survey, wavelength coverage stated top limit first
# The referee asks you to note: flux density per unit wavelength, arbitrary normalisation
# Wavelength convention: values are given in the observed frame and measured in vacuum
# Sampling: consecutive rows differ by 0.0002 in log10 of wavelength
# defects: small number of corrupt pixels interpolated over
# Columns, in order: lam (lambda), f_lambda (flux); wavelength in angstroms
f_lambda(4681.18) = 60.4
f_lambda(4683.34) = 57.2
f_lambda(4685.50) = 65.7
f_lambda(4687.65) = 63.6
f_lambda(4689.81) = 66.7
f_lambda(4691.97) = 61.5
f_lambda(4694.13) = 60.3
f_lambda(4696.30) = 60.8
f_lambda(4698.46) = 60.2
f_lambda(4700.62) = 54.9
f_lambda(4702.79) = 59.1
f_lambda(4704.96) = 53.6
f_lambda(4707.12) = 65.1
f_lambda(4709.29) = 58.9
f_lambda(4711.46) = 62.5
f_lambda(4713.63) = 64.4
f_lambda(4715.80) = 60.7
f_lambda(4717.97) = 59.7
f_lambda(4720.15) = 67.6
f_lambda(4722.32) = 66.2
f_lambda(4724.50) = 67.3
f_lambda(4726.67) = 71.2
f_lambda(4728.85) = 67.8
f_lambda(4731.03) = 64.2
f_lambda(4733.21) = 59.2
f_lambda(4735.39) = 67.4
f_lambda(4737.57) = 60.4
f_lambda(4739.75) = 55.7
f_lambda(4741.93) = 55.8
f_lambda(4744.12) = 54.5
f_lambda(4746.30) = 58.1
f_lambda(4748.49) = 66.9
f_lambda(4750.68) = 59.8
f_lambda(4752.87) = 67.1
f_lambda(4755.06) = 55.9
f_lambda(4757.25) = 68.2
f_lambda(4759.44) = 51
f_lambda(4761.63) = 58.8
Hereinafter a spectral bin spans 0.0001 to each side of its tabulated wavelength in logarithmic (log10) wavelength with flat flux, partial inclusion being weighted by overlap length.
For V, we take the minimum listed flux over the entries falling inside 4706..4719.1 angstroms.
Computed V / 58.9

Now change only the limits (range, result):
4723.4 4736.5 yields 59.2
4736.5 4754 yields 54.5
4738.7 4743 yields 55.7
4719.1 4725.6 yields 66.2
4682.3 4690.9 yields 57.2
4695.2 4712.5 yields 53.6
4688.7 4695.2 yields 60.3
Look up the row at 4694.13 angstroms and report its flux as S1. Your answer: 60.3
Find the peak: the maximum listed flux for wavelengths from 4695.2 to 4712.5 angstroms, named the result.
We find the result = 65.1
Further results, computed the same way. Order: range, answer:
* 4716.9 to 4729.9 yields 71.2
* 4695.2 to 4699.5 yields 60.8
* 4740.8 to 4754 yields 67.1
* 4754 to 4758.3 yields 68.2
